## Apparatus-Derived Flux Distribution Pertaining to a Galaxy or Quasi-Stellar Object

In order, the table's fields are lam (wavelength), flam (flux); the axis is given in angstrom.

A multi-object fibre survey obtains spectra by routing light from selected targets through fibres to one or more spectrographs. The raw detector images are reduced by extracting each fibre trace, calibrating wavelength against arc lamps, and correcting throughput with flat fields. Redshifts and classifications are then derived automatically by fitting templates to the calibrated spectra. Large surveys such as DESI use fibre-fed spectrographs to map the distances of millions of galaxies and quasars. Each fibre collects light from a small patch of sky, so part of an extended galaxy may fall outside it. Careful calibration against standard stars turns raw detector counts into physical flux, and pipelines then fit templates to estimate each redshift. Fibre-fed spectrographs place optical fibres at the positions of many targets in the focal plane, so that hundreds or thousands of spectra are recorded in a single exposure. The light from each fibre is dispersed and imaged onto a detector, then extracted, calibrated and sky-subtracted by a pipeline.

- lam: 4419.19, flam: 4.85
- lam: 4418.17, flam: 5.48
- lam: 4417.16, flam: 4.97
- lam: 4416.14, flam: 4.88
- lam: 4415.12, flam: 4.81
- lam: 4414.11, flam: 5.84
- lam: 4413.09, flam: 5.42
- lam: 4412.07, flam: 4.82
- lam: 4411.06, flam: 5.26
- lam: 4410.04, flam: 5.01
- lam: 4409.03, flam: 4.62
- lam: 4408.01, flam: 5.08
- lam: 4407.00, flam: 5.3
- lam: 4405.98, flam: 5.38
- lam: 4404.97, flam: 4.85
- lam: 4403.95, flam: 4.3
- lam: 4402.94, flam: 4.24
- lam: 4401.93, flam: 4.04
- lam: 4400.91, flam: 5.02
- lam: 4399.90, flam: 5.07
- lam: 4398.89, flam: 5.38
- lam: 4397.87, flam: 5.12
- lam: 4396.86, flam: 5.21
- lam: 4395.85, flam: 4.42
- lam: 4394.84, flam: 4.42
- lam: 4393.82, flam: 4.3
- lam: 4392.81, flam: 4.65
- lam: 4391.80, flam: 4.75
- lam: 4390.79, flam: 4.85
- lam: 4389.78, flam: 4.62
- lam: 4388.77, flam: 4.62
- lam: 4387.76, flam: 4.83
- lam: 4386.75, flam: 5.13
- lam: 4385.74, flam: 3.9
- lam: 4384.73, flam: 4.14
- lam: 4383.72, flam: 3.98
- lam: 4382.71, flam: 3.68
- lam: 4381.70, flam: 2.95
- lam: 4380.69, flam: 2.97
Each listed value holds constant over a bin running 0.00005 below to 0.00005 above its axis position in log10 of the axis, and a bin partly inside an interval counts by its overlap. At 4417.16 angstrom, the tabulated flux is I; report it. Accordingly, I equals 4.97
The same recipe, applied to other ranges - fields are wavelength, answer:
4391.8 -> 4.75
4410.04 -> 5.01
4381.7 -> 2.95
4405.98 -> 5.38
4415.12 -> 4.81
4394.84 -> 4.42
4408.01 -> 5.08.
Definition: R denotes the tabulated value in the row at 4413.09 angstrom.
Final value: 5.42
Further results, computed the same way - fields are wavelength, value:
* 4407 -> 5.3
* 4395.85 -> 4.42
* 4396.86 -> 5.21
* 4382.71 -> 3.68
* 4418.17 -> 5.48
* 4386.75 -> 5.13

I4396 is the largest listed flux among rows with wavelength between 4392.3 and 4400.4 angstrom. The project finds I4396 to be 5.38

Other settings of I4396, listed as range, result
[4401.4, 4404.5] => 4.3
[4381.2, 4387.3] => 5.13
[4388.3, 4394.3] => 4.85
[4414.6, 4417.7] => 4.97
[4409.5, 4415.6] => 5.84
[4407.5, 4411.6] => 5.26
